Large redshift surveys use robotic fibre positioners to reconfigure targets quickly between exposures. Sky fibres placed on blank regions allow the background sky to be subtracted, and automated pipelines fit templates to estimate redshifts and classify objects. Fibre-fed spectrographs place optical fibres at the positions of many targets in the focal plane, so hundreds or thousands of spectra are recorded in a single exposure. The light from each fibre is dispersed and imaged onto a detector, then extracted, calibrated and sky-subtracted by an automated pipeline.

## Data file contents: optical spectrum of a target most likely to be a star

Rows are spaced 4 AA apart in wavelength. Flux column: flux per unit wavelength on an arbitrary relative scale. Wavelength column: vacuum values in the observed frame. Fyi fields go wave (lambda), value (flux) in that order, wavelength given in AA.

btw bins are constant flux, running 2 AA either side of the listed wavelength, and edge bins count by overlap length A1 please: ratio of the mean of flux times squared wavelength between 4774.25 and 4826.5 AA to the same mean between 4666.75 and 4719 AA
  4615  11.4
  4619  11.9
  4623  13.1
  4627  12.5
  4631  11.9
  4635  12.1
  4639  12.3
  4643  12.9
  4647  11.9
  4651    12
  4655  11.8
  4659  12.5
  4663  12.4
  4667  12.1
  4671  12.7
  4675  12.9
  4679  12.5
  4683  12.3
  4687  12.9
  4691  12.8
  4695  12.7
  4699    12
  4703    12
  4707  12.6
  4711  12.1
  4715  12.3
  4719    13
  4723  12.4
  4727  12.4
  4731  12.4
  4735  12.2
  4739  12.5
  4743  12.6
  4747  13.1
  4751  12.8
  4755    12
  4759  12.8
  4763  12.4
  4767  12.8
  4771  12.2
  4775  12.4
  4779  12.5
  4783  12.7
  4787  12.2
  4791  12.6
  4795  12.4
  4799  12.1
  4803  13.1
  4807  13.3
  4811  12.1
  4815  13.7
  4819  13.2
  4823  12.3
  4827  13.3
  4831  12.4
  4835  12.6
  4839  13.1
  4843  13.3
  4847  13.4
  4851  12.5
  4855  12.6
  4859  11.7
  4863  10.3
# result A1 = 1.06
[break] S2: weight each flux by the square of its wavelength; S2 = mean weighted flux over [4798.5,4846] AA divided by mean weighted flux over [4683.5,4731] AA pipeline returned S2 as 1.09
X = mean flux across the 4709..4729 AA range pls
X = 12.4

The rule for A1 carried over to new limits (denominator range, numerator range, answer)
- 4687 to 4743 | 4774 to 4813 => 1.04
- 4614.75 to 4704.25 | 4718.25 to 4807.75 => 1.06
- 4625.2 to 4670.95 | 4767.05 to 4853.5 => 1.11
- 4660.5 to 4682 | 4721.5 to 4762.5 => 1.03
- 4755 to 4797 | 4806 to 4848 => 1.06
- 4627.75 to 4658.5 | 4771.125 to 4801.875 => 1.09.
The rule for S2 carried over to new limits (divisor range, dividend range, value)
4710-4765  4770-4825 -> 1.04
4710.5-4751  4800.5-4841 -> 1.07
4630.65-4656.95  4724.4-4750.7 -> 1.08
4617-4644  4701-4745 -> 1.04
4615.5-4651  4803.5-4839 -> 1.14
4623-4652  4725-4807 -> 1.08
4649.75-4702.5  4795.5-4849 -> 1.10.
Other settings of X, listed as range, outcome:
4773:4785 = 12.5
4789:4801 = 12.4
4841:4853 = 13.1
